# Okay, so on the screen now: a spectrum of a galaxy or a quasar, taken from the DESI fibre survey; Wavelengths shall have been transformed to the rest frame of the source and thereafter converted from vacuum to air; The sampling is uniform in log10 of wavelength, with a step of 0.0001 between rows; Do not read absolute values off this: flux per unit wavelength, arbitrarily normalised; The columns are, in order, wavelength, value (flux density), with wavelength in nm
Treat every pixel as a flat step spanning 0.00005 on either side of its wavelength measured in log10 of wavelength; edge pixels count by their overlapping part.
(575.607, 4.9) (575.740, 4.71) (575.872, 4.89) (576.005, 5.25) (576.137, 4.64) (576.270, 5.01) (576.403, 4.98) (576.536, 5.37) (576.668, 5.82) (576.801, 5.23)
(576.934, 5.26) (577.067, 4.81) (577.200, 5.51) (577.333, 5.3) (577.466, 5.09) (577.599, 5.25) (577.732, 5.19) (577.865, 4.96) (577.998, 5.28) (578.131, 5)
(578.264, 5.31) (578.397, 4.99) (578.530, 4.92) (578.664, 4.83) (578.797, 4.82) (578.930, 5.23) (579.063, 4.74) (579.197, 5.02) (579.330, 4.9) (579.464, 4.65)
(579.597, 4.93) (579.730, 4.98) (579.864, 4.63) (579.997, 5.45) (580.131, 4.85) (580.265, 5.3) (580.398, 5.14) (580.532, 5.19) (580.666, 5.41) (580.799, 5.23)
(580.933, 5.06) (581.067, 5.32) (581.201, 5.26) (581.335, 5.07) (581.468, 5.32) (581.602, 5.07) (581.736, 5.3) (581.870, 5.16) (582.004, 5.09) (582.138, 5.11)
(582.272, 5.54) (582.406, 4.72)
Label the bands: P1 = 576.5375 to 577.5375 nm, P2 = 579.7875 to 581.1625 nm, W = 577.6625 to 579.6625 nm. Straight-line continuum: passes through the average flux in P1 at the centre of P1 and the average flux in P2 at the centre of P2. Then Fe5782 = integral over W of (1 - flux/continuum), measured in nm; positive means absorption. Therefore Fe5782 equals 0.09 nm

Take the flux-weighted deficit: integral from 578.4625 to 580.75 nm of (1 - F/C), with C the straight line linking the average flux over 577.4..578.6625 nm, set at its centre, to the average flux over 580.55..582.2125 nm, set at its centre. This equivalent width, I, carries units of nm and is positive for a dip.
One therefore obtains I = 0.06 nm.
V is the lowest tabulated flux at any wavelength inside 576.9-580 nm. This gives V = 4.63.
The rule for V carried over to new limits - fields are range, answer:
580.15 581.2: 5.06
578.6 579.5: 4.65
